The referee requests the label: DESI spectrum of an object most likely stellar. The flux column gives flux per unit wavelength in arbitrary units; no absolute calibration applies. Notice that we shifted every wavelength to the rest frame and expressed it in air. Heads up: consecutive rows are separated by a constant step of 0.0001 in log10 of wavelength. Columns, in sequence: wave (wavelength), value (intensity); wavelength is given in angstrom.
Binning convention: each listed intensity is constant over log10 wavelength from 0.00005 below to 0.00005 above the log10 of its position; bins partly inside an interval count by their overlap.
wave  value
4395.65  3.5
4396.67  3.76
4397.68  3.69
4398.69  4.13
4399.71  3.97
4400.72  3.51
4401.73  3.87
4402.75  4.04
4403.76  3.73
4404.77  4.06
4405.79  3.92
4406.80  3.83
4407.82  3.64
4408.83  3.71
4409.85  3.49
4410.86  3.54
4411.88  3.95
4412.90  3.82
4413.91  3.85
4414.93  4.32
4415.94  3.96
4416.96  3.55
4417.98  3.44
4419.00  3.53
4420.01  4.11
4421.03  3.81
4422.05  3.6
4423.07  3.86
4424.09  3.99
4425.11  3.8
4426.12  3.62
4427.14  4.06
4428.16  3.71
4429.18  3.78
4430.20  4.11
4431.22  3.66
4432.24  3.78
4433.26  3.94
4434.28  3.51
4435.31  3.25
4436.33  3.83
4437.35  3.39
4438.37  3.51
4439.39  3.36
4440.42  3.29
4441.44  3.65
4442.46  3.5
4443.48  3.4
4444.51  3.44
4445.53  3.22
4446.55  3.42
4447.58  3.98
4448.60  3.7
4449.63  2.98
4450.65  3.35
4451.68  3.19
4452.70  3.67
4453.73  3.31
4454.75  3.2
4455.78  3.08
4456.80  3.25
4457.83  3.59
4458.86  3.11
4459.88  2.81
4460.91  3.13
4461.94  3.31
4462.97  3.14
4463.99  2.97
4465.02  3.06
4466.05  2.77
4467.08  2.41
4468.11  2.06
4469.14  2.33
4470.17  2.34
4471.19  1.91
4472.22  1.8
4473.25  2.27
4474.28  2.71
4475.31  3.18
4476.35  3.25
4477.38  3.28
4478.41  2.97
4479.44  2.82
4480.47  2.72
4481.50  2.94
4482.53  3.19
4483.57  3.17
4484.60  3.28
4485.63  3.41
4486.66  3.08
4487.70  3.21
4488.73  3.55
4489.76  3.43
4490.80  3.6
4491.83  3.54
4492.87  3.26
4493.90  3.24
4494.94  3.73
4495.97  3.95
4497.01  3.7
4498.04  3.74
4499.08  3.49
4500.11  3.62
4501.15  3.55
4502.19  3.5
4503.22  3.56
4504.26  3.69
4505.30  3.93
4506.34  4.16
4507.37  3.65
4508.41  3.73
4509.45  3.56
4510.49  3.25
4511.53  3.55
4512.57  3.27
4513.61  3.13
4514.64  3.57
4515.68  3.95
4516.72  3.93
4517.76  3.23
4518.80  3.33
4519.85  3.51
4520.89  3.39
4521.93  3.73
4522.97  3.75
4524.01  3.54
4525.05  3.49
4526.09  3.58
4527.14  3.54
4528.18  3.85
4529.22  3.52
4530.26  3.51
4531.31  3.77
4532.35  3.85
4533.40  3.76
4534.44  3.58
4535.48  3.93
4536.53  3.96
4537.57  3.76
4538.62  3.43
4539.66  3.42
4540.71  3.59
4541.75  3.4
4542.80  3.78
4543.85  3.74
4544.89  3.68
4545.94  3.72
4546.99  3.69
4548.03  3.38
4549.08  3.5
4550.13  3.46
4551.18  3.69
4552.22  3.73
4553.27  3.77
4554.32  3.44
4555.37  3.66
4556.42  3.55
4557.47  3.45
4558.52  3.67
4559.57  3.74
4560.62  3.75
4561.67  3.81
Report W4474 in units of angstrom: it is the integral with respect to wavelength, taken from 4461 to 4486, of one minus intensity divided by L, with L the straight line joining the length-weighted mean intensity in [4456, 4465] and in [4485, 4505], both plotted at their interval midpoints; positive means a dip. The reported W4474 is 3.7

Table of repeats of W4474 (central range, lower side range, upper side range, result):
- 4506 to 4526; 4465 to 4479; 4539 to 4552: -2.4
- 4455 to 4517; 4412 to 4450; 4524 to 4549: 7.4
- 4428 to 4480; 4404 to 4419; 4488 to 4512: 7.2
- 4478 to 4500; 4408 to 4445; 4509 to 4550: 1.8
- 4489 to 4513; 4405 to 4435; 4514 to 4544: 0.5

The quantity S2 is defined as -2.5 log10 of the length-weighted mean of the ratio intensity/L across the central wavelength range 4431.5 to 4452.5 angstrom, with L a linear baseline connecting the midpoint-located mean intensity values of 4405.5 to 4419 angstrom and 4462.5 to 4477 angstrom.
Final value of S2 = -0.11 mag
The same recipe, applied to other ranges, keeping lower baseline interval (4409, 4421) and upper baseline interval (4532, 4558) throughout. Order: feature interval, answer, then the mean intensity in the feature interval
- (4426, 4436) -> 0.00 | 3.75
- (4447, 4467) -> 0.16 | 3.22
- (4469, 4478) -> 0.40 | 2.58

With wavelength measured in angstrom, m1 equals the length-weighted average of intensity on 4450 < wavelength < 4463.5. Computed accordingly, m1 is 3.24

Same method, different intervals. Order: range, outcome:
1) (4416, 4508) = 3.35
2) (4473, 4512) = 3.39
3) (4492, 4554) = 3.61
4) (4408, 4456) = 3.62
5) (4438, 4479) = 3.07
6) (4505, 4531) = 3.58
